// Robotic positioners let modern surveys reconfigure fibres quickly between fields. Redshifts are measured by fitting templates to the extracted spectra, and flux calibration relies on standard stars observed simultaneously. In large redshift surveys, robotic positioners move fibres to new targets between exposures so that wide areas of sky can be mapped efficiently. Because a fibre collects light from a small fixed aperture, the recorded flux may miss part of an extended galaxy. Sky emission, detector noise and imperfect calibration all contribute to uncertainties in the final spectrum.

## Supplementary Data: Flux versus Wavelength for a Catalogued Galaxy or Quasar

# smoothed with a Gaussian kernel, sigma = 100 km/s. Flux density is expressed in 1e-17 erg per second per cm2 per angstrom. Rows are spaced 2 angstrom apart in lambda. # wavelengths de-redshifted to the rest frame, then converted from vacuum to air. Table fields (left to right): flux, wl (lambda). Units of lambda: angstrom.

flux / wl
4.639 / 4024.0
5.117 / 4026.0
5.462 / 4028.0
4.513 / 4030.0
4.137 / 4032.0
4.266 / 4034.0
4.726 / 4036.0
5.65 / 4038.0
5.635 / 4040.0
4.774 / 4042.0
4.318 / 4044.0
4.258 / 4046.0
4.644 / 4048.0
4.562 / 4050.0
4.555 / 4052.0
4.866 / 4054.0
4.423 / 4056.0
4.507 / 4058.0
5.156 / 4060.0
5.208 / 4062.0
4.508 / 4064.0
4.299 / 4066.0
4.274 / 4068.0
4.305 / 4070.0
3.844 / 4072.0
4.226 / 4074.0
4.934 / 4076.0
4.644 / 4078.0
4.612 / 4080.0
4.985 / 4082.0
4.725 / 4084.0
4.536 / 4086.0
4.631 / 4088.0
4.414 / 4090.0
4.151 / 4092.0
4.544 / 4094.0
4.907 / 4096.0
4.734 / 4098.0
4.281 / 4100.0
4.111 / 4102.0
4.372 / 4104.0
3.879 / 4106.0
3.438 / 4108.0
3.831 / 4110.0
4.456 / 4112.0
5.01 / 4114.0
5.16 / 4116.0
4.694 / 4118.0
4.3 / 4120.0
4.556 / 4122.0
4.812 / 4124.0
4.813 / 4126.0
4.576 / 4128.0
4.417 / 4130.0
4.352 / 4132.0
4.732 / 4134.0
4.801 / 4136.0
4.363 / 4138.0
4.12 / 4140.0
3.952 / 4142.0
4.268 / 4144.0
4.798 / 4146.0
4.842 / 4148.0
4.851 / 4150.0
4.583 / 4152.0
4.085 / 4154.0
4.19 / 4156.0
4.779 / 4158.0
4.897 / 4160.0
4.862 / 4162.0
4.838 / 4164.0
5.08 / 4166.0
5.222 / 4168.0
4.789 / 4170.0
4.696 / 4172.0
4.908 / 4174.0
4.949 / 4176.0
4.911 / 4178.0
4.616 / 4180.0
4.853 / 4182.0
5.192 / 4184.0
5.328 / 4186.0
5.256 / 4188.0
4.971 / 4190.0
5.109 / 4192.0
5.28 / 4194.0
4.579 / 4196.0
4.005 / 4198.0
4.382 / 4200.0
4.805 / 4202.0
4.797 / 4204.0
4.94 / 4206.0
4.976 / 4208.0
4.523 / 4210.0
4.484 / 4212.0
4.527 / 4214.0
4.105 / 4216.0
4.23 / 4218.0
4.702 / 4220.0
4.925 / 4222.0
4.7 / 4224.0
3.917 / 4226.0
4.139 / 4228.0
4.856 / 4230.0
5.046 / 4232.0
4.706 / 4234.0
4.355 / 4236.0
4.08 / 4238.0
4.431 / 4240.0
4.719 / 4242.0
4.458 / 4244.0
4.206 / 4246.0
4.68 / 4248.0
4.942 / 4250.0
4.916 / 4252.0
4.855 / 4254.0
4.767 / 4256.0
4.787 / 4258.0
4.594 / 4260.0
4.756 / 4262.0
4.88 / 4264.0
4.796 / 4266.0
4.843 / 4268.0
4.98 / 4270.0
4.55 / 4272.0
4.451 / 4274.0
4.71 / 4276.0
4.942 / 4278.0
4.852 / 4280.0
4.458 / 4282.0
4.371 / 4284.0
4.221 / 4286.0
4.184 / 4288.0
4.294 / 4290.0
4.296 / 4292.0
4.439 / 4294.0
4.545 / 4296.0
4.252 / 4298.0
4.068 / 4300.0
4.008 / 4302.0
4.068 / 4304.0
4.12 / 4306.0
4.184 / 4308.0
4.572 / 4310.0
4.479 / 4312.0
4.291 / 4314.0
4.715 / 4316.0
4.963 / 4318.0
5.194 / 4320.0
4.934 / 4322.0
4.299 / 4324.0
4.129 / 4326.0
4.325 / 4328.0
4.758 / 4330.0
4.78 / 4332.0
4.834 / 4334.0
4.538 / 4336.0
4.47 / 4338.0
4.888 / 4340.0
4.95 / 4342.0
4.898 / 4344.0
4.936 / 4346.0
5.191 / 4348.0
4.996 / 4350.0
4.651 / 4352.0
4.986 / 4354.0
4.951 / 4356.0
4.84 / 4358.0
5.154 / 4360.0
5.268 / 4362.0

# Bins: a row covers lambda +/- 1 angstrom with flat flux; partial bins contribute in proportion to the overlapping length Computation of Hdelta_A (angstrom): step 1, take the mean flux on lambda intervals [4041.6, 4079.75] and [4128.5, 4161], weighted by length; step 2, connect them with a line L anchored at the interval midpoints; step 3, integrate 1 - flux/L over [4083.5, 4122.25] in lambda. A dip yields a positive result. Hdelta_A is 0.8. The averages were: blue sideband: 4.54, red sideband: 4.5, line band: 4.43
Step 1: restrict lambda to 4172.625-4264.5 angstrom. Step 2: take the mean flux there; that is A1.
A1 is 4.7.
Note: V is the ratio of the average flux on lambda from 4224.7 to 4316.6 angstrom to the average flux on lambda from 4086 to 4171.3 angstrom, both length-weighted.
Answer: 1.0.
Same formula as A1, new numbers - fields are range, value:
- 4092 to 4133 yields 4.45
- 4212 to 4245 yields 4.49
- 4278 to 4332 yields 4.44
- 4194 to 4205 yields 4.58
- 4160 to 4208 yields 4.89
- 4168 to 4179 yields 4.88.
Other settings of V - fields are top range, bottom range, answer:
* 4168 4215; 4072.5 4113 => 1.09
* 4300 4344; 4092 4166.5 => 1.01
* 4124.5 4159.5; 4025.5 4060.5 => 0.95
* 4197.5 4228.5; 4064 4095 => 1.01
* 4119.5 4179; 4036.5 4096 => 1.00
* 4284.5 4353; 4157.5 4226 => 0.95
